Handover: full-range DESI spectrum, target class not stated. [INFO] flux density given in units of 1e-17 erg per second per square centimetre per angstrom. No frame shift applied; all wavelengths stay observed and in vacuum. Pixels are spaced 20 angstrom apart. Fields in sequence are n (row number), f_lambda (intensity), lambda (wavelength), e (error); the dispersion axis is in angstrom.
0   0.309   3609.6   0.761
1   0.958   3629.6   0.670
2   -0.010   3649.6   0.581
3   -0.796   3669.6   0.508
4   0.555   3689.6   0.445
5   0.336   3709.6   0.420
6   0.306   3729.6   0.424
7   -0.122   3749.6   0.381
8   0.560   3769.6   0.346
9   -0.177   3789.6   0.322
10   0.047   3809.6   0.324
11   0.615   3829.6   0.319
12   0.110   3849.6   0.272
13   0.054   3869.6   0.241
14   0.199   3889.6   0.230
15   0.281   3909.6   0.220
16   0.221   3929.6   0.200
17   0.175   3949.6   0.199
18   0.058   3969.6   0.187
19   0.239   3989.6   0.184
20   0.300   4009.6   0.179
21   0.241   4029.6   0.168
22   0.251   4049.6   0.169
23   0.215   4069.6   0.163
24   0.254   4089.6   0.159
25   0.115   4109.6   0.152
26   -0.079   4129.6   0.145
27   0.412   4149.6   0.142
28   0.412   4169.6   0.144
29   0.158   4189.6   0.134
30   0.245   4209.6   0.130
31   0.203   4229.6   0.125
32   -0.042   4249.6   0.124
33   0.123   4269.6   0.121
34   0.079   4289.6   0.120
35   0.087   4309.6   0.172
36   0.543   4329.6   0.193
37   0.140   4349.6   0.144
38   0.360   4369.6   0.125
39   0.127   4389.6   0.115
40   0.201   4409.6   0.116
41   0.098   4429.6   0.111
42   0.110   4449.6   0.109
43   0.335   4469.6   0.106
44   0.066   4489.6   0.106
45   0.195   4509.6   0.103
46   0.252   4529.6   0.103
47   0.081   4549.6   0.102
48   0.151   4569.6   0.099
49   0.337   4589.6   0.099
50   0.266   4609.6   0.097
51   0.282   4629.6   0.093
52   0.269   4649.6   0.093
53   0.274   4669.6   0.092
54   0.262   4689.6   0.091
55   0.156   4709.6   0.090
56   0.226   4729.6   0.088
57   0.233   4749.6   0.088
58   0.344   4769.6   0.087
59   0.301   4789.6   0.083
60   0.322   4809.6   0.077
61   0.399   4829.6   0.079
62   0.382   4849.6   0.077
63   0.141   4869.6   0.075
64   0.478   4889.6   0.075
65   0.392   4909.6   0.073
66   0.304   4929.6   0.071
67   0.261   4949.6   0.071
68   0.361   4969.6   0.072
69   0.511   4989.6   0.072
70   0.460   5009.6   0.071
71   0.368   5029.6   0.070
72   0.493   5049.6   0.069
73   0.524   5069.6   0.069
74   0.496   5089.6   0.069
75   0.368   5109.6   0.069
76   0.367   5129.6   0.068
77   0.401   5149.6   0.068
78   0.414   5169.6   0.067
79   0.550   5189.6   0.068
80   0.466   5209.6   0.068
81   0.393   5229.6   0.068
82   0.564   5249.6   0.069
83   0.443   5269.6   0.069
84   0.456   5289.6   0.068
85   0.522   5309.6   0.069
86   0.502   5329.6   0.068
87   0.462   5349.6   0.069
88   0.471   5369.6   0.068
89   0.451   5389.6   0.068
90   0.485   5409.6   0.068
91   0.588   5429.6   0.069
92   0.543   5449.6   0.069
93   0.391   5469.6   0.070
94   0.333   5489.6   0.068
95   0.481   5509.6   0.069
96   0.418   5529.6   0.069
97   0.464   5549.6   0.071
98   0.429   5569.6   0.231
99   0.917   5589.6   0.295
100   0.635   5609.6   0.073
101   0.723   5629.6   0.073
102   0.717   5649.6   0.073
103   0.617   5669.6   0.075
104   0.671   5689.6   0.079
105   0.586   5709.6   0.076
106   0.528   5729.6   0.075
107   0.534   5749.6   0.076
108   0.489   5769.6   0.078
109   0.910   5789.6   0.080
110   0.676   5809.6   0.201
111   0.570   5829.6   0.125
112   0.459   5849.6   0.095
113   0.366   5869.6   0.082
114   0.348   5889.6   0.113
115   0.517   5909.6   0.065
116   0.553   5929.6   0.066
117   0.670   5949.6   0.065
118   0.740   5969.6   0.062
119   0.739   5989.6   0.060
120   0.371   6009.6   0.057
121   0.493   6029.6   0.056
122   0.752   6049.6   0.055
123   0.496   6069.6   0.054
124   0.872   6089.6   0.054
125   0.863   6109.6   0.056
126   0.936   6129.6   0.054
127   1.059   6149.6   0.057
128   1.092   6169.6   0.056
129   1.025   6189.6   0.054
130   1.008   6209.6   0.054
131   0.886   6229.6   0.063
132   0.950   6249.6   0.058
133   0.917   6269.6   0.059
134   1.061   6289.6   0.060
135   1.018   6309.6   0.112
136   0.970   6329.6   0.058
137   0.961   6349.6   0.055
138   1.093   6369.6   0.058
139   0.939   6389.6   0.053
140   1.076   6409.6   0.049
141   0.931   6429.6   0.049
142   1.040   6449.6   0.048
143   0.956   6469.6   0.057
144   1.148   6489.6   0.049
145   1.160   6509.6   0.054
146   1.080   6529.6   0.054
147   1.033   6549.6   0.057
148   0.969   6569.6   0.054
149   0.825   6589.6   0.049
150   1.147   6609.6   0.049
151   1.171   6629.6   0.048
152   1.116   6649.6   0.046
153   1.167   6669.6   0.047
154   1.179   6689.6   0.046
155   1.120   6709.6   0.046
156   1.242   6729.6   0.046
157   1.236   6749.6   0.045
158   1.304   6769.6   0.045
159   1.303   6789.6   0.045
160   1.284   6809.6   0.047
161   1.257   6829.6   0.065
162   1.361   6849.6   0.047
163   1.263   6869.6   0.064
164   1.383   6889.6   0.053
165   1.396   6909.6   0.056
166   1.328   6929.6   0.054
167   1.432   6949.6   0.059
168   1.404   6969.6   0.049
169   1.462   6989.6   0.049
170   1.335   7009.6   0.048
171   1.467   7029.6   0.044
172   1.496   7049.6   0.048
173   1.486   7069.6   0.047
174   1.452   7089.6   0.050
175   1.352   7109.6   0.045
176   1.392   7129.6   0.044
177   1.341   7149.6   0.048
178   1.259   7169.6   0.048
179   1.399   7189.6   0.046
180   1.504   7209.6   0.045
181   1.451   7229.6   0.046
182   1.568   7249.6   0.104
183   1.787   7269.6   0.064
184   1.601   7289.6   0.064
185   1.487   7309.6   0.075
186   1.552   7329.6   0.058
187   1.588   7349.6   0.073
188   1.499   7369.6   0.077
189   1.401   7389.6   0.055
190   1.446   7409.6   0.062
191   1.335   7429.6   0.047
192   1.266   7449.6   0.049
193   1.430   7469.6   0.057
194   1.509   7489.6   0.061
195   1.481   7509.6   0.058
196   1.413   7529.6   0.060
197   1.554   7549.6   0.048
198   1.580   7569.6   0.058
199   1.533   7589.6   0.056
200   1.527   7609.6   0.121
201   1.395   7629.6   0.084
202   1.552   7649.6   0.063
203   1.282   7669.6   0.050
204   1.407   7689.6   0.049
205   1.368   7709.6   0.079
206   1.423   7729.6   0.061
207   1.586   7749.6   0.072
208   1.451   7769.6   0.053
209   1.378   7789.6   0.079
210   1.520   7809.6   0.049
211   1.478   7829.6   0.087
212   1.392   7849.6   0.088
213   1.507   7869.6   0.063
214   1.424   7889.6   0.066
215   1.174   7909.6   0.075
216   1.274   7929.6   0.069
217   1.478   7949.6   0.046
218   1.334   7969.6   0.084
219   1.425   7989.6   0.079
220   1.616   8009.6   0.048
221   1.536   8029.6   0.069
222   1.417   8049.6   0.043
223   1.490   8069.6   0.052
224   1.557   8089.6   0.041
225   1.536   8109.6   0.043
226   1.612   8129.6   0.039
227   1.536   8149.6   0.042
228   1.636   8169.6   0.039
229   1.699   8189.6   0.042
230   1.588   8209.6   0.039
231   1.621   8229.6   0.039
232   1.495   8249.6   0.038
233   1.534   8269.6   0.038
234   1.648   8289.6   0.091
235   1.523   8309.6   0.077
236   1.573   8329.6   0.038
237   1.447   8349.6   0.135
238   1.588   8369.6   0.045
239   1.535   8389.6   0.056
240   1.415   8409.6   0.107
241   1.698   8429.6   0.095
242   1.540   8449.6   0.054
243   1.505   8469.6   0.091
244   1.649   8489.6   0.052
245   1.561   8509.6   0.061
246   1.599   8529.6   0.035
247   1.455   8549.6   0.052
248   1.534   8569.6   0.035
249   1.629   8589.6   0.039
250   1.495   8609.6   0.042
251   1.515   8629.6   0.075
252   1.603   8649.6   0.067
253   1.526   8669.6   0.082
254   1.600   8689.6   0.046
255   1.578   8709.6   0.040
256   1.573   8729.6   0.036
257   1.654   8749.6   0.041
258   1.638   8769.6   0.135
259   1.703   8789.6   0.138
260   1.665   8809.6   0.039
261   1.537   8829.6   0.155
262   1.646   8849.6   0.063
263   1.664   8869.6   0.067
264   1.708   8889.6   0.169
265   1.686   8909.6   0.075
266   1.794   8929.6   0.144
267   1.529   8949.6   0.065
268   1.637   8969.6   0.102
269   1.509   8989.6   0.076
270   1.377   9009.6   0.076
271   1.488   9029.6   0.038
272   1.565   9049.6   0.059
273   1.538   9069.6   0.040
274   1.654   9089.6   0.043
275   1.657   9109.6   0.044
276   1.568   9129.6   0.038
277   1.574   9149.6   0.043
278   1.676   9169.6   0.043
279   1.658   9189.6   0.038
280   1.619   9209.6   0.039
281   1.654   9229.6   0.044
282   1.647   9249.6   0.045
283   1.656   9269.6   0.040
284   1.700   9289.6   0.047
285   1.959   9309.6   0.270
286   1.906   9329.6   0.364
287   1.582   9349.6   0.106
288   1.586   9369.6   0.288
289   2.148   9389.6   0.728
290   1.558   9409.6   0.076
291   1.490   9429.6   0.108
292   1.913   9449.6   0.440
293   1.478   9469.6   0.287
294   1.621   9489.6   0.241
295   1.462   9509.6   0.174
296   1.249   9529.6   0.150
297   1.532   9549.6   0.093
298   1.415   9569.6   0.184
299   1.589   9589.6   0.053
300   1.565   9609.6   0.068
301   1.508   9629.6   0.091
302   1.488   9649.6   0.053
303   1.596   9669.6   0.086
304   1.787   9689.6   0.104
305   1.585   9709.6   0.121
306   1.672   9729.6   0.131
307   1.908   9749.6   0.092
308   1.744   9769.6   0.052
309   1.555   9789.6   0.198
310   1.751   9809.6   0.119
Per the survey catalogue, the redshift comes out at 0.529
